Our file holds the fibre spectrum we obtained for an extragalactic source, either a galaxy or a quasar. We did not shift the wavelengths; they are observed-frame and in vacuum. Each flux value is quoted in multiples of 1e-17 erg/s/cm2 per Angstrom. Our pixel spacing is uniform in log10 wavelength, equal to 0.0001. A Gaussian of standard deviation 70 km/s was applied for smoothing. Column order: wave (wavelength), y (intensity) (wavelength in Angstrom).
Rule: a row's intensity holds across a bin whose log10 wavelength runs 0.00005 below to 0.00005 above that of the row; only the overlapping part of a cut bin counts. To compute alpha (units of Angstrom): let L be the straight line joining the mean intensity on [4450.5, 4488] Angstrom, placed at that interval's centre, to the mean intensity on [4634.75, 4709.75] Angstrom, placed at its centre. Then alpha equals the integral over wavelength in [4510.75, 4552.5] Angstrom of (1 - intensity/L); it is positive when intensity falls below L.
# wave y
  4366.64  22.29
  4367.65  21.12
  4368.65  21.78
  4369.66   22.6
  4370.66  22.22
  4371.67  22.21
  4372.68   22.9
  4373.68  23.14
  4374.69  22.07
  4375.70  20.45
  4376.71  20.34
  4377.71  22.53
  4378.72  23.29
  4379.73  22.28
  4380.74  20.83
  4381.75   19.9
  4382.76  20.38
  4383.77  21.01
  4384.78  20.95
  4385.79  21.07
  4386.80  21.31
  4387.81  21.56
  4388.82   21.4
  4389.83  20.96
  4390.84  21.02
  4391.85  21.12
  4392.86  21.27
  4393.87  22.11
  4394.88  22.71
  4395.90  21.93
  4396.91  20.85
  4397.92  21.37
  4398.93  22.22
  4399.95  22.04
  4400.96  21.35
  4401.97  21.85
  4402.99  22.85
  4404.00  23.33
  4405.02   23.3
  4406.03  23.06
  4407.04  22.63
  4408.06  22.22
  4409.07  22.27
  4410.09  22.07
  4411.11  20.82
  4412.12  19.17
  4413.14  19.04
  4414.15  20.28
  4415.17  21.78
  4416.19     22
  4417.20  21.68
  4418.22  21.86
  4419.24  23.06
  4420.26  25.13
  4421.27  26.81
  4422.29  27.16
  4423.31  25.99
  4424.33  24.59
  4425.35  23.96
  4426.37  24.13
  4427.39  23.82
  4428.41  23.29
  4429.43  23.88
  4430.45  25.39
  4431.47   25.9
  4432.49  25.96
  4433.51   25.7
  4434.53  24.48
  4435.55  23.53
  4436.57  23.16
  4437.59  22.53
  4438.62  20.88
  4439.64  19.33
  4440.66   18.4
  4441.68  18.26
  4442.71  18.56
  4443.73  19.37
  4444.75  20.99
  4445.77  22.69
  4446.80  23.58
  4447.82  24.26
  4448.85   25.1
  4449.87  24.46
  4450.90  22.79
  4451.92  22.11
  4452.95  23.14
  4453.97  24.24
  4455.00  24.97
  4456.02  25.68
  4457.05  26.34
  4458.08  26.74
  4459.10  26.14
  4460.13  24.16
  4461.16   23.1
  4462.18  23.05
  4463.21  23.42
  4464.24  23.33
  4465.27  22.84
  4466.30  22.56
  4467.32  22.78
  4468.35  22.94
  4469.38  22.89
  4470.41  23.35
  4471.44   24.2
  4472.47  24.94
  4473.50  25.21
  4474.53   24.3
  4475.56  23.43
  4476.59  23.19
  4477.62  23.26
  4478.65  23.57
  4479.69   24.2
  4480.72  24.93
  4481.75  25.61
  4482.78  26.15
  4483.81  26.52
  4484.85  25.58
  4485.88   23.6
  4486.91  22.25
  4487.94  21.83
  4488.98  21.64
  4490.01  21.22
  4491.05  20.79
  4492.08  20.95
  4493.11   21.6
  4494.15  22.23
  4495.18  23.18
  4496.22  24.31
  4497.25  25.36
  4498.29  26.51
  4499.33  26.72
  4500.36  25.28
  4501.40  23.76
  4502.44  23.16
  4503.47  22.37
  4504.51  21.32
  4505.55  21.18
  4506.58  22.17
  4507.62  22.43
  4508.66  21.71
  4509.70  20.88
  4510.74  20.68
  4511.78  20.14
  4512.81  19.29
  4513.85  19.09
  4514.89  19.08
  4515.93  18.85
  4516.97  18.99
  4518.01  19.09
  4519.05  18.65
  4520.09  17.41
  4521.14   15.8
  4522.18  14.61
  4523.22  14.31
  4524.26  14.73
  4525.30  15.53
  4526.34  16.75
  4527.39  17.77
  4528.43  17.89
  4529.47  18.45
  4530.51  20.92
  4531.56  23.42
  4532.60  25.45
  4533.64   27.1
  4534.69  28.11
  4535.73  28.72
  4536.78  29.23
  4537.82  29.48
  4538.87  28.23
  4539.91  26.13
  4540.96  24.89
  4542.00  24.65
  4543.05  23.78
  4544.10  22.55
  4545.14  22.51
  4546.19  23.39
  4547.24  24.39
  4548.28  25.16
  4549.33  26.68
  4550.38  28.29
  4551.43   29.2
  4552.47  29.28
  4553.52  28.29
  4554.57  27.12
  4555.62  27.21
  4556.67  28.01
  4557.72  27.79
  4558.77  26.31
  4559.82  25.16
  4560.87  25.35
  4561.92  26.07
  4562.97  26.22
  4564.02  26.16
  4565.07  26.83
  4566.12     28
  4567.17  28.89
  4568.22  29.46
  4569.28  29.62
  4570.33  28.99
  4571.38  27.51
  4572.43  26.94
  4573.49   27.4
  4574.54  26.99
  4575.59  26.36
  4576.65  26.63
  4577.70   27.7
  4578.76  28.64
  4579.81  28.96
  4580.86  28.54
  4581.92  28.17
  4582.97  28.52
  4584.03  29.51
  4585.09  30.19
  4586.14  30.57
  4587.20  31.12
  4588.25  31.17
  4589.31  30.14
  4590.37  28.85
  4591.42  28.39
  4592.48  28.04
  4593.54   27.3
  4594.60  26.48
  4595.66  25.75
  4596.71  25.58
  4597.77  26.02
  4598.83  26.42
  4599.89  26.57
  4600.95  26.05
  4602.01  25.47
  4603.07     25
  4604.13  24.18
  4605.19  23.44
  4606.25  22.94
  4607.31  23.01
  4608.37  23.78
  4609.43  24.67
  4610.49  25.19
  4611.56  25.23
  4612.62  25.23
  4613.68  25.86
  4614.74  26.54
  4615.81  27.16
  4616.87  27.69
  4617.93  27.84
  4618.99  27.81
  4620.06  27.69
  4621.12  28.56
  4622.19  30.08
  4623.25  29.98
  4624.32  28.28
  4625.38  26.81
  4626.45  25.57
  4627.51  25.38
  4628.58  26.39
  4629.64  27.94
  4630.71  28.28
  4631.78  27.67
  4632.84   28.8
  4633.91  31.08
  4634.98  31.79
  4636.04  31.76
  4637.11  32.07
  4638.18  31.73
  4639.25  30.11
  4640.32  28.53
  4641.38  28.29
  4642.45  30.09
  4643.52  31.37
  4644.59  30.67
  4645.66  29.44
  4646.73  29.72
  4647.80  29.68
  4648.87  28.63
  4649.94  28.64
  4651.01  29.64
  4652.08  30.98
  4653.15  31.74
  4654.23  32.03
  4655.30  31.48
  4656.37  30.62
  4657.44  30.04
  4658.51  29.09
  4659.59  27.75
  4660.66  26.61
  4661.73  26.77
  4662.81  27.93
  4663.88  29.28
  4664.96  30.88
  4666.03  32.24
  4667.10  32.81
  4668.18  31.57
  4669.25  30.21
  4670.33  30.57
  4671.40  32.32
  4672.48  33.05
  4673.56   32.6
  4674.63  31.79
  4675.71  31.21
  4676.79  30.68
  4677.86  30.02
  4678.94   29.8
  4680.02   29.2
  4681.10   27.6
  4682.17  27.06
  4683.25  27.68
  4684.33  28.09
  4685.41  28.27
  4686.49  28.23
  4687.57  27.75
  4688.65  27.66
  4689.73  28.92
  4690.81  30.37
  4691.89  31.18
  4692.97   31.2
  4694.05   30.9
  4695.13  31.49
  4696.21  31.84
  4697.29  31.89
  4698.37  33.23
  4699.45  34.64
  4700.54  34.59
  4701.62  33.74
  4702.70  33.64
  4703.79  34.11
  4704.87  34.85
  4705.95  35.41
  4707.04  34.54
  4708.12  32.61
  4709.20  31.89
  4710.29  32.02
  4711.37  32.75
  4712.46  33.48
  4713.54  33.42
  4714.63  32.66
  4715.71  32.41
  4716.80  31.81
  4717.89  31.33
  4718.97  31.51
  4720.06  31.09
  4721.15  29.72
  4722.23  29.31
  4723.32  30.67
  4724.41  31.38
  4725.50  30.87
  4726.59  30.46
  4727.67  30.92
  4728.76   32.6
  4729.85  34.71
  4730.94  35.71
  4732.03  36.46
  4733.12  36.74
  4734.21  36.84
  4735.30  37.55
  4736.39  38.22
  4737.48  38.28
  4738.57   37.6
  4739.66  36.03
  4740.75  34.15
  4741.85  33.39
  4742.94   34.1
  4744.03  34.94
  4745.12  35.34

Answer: 6.5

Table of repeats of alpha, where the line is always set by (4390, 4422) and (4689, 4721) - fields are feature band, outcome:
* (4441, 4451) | 0.7 Angstrom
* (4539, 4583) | 1.0 Angstrom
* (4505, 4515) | 1.9 Angstrom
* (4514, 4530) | 5.4 Angstrom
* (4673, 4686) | 0.9 Angstrom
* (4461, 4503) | 1.8 Angstrom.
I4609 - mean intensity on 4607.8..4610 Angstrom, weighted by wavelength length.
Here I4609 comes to 24.3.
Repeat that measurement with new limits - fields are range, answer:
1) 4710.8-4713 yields 33.1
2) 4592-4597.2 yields 26.6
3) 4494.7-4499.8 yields 25.2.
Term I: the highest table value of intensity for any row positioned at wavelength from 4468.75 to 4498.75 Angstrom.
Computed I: 26.52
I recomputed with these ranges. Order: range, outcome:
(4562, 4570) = 29.62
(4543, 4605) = 31.17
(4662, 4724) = 35.41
